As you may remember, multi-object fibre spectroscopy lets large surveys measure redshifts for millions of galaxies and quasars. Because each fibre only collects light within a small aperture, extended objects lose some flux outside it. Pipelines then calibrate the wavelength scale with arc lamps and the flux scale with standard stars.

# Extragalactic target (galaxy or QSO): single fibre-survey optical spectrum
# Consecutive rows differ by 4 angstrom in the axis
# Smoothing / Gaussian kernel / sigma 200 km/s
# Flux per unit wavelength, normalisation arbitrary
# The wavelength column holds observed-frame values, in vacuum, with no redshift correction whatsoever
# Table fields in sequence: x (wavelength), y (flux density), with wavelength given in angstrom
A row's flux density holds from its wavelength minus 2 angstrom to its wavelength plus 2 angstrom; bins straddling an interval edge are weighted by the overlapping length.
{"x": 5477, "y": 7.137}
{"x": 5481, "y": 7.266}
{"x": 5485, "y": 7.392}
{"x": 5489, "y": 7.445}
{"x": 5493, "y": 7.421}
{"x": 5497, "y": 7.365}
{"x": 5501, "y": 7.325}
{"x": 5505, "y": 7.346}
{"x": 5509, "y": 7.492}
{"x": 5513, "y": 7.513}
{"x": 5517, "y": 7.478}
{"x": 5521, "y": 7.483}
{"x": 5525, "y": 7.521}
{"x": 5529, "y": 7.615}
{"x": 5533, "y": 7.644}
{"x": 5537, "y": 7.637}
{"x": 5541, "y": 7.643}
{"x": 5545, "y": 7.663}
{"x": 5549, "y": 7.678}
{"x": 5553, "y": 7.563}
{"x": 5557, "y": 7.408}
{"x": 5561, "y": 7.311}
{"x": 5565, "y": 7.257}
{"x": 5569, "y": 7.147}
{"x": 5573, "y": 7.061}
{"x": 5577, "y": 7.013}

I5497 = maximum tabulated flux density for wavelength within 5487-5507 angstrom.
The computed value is 7.445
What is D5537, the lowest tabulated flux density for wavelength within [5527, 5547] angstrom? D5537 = 7.615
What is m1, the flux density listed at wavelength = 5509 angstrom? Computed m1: 7.492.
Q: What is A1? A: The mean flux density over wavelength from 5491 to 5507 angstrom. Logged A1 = 7.36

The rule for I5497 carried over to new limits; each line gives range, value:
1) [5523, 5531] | 7.615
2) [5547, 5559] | 7.678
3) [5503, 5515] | 7.513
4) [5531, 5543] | 7.644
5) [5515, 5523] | 7.483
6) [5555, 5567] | 7.408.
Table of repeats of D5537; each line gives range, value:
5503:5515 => 7.346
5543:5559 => 7.408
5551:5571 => 7.147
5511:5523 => 7.478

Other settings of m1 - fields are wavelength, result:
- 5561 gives 7.311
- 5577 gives 7.013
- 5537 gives 7.637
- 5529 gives 7.615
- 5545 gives 7.663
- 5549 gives 7.678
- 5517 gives 7.478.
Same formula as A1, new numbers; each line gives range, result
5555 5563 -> 7.36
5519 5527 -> 7.5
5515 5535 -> 7.55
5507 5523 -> 7.49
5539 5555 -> 7.64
